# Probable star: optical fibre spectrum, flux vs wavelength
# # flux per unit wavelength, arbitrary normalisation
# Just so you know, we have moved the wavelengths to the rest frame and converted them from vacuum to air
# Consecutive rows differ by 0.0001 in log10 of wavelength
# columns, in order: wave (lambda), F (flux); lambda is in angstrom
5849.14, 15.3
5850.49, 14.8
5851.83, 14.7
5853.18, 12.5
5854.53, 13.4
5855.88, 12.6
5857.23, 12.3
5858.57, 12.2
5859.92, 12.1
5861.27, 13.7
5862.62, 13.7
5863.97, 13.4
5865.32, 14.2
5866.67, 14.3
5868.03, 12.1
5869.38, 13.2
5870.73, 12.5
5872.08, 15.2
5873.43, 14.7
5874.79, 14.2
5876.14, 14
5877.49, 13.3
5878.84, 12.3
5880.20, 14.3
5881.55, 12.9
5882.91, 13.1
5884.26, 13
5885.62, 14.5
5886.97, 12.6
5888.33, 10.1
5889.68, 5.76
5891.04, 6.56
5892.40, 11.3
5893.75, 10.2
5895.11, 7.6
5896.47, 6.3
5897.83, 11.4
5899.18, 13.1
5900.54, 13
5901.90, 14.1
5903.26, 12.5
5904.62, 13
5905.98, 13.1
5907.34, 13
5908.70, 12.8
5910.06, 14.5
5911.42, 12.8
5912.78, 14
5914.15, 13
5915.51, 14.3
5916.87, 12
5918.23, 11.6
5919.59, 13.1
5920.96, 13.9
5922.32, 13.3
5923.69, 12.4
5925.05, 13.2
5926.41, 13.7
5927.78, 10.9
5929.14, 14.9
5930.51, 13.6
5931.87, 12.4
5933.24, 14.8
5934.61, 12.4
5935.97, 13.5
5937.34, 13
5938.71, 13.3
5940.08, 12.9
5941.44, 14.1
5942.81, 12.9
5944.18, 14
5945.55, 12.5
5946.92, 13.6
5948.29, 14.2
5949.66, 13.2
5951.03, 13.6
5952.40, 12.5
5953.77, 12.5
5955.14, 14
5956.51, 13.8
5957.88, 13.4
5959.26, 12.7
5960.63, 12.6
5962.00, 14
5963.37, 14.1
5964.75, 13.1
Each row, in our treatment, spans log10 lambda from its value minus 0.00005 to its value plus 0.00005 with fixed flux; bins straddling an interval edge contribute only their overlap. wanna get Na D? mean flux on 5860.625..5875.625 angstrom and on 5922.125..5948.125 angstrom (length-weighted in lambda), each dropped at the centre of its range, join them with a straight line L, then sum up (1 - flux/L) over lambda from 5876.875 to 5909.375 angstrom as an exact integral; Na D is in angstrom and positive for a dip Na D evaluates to 4.6 angstrom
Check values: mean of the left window 13.7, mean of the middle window 11.7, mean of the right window 13.2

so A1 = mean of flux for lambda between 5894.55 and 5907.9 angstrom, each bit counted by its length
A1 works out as 11.7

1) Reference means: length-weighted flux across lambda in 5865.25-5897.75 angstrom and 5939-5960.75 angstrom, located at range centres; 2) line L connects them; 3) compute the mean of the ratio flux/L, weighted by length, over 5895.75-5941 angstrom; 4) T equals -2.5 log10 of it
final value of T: -0.02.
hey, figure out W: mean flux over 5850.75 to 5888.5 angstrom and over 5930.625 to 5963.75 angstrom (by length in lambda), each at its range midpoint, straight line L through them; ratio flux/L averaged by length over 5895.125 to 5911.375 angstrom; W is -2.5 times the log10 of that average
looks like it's 0.09 mag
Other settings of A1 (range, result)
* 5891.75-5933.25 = 12.5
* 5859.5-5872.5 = 13.4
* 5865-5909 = 12.2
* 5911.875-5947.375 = 13.2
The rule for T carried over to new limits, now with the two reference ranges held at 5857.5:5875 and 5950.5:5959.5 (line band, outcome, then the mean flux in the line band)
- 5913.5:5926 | 0.026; 13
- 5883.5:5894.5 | 0.264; 10.5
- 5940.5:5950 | -0.020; 13.5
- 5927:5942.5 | 0.003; 13.2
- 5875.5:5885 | 0.012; 13.3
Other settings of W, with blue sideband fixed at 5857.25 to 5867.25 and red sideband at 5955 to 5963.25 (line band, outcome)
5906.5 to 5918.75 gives 0.019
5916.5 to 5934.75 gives 0.028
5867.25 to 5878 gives -0.027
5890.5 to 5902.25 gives 0.277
